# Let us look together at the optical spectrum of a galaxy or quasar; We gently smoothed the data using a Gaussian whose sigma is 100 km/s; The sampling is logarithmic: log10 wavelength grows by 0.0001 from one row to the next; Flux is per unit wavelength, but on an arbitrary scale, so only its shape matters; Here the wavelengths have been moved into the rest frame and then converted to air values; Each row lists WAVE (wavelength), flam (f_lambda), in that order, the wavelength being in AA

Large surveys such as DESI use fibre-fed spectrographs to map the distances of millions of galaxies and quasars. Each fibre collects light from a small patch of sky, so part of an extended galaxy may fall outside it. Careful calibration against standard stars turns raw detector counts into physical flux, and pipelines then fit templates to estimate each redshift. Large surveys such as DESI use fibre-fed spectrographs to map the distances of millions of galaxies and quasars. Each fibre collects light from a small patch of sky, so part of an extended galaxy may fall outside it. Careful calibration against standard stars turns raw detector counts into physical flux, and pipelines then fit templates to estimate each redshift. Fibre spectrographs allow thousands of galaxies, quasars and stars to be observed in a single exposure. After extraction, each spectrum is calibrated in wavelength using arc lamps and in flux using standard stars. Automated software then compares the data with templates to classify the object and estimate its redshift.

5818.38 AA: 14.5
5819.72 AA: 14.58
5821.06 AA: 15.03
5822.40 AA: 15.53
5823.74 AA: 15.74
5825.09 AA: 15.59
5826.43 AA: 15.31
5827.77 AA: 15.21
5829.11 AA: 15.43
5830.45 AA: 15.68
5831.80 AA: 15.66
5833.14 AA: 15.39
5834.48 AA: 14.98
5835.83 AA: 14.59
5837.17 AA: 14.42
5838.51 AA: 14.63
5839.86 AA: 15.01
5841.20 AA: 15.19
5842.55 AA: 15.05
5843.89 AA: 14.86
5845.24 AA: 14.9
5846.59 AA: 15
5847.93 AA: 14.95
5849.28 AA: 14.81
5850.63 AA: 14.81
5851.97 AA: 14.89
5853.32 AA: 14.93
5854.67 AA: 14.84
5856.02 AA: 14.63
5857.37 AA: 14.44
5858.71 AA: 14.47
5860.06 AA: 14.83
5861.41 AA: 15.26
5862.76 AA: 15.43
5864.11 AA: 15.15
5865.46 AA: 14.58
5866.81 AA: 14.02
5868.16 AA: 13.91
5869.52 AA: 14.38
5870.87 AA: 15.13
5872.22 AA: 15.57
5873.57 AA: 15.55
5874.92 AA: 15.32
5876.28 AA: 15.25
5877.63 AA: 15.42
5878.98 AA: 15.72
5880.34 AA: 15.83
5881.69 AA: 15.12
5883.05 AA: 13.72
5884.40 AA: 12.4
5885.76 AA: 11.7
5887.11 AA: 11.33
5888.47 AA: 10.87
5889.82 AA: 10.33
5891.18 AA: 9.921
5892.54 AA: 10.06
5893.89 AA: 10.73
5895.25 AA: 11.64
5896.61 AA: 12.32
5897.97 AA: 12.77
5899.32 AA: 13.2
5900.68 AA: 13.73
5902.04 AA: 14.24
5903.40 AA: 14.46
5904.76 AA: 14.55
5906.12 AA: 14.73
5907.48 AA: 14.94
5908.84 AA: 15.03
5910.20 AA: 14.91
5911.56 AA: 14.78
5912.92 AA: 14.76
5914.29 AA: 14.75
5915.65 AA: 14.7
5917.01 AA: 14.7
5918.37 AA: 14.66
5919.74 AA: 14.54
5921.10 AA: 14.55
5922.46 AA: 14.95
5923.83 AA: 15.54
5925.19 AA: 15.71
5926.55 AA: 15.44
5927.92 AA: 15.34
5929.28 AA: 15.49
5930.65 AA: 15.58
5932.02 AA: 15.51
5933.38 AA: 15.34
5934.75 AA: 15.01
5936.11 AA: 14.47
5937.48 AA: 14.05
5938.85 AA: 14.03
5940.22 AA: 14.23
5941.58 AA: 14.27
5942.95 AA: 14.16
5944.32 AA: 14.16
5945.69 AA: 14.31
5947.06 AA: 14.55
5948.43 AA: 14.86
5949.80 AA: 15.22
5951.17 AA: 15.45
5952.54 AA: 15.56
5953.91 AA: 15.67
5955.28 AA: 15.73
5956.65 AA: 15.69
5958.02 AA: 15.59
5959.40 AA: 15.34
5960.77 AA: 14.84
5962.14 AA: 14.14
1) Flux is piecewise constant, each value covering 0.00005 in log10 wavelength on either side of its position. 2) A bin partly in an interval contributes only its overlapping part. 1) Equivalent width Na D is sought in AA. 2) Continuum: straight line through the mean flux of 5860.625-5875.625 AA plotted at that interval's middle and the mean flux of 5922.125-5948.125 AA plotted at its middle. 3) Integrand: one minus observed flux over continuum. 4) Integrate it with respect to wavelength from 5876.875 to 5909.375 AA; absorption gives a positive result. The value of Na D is 3.9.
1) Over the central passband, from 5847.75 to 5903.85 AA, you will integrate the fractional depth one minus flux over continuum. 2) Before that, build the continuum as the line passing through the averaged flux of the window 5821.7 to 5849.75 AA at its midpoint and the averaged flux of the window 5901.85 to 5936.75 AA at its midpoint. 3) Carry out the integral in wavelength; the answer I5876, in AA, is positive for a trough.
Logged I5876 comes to 4.46 AA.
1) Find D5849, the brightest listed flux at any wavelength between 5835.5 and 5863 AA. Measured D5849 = 15.43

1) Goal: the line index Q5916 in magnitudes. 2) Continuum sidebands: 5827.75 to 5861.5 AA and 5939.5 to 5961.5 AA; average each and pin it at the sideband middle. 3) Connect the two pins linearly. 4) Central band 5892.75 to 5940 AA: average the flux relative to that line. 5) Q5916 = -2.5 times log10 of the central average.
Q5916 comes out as 0.04 mag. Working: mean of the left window 14.9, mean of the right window 15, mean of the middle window 14.4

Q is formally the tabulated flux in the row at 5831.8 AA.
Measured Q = 15.66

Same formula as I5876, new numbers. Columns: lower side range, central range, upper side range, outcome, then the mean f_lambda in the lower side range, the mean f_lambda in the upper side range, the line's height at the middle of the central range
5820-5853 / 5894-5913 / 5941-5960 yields 1.5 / 15.1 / 15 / 15.1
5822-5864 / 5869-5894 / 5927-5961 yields 2.6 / 15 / 15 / 15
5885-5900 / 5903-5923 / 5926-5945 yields -2.7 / 11.4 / 14.8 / 13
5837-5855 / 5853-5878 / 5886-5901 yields -2.6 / 14.9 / 11.5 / 13.5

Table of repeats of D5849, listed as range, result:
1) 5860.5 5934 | 15.83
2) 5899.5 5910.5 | 15.03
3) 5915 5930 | 15.71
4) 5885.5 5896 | 11.7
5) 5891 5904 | 14.46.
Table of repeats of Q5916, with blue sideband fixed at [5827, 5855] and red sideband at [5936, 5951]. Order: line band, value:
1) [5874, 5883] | -0.04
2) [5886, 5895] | 0.35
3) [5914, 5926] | -0.03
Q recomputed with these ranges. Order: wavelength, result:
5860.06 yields 14.83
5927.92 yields 15.34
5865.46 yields 14.58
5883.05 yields 13.72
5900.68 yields 13.73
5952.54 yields 15.56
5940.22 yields 14.23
